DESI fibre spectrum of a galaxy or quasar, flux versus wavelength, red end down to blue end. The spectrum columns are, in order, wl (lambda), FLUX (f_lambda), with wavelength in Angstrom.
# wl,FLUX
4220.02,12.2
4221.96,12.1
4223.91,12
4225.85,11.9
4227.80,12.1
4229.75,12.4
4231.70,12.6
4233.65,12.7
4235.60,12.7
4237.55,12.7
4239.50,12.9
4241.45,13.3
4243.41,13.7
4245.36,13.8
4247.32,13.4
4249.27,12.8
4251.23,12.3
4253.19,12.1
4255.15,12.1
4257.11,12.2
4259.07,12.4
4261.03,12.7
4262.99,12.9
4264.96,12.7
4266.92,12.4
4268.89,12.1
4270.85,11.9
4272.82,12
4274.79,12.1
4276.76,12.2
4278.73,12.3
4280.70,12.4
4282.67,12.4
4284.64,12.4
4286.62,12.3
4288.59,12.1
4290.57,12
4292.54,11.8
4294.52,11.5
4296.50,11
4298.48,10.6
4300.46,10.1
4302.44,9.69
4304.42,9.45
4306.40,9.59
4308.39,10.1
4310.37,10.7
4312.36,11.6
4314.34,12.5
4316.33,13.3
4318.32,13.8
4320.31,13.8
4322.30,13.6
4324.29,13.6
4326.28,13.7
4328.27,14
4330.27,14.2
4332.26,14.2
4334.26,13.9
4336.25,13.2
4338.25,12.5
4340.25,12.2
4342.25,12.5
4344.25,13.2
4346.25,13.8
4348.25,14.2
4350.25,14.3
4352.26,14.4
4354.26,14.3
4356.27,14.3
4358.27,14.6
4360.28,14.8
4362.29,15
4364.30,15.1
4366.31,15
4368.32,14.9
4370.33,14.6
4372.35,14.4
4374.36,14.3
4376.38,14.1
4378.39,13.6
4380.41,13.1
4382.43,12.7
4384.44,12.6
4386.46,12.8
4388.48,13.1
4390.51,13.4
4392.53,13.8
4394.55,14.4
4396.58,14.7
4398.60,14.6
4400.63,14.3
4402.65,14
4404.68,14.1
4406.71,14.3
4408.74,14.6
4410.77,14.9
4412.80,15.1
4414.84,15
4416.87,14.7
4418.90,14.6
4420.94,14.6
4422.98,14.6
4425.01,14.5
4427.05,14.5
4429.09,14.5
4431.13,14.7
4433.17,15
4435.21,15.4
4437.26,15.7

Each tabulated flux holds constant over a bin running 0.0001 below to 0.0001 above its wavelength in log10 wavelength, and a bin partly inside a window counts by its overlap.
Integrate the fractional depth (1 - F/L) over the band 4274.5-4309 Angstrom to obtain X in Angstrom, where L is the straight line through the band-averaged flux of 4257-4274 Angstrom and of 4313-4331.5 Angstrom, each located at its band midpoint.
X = 4.2 Angstrom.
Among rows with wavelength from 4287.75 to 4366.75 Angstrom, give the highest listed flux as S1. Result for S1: 15.1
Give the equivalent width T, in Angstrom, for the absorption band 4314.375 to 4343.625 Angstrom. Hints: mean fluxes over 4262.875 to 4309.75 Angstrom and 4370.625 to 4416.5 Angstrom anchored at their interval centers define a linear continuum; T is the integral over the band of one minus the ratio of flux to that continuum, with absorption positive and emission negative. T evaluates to -2.11 Angstrom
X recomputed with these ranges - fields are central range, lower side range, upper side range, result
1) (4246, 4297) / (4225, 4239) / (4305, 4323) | -0.1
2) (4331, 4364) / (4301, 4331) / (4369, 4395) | -2.5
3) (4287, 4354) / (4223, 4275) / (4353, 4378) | 6.5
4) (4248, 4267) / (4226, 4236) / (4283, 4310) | -1.0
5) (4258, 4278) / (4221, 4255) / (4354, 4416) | 1.0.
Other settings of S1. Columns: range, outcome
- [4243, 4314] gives 13.8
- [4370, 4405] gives 14.7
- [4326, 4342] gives 14.2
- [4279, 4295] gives 12.4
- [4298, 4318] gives 13.3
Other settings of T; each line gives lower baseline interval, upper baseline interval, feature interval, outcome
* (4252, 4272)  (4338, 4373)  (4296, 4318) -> 3.9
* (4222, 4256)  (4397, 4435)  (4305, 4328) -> 1.9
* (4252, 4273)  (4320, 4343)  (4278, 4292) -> 0.5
